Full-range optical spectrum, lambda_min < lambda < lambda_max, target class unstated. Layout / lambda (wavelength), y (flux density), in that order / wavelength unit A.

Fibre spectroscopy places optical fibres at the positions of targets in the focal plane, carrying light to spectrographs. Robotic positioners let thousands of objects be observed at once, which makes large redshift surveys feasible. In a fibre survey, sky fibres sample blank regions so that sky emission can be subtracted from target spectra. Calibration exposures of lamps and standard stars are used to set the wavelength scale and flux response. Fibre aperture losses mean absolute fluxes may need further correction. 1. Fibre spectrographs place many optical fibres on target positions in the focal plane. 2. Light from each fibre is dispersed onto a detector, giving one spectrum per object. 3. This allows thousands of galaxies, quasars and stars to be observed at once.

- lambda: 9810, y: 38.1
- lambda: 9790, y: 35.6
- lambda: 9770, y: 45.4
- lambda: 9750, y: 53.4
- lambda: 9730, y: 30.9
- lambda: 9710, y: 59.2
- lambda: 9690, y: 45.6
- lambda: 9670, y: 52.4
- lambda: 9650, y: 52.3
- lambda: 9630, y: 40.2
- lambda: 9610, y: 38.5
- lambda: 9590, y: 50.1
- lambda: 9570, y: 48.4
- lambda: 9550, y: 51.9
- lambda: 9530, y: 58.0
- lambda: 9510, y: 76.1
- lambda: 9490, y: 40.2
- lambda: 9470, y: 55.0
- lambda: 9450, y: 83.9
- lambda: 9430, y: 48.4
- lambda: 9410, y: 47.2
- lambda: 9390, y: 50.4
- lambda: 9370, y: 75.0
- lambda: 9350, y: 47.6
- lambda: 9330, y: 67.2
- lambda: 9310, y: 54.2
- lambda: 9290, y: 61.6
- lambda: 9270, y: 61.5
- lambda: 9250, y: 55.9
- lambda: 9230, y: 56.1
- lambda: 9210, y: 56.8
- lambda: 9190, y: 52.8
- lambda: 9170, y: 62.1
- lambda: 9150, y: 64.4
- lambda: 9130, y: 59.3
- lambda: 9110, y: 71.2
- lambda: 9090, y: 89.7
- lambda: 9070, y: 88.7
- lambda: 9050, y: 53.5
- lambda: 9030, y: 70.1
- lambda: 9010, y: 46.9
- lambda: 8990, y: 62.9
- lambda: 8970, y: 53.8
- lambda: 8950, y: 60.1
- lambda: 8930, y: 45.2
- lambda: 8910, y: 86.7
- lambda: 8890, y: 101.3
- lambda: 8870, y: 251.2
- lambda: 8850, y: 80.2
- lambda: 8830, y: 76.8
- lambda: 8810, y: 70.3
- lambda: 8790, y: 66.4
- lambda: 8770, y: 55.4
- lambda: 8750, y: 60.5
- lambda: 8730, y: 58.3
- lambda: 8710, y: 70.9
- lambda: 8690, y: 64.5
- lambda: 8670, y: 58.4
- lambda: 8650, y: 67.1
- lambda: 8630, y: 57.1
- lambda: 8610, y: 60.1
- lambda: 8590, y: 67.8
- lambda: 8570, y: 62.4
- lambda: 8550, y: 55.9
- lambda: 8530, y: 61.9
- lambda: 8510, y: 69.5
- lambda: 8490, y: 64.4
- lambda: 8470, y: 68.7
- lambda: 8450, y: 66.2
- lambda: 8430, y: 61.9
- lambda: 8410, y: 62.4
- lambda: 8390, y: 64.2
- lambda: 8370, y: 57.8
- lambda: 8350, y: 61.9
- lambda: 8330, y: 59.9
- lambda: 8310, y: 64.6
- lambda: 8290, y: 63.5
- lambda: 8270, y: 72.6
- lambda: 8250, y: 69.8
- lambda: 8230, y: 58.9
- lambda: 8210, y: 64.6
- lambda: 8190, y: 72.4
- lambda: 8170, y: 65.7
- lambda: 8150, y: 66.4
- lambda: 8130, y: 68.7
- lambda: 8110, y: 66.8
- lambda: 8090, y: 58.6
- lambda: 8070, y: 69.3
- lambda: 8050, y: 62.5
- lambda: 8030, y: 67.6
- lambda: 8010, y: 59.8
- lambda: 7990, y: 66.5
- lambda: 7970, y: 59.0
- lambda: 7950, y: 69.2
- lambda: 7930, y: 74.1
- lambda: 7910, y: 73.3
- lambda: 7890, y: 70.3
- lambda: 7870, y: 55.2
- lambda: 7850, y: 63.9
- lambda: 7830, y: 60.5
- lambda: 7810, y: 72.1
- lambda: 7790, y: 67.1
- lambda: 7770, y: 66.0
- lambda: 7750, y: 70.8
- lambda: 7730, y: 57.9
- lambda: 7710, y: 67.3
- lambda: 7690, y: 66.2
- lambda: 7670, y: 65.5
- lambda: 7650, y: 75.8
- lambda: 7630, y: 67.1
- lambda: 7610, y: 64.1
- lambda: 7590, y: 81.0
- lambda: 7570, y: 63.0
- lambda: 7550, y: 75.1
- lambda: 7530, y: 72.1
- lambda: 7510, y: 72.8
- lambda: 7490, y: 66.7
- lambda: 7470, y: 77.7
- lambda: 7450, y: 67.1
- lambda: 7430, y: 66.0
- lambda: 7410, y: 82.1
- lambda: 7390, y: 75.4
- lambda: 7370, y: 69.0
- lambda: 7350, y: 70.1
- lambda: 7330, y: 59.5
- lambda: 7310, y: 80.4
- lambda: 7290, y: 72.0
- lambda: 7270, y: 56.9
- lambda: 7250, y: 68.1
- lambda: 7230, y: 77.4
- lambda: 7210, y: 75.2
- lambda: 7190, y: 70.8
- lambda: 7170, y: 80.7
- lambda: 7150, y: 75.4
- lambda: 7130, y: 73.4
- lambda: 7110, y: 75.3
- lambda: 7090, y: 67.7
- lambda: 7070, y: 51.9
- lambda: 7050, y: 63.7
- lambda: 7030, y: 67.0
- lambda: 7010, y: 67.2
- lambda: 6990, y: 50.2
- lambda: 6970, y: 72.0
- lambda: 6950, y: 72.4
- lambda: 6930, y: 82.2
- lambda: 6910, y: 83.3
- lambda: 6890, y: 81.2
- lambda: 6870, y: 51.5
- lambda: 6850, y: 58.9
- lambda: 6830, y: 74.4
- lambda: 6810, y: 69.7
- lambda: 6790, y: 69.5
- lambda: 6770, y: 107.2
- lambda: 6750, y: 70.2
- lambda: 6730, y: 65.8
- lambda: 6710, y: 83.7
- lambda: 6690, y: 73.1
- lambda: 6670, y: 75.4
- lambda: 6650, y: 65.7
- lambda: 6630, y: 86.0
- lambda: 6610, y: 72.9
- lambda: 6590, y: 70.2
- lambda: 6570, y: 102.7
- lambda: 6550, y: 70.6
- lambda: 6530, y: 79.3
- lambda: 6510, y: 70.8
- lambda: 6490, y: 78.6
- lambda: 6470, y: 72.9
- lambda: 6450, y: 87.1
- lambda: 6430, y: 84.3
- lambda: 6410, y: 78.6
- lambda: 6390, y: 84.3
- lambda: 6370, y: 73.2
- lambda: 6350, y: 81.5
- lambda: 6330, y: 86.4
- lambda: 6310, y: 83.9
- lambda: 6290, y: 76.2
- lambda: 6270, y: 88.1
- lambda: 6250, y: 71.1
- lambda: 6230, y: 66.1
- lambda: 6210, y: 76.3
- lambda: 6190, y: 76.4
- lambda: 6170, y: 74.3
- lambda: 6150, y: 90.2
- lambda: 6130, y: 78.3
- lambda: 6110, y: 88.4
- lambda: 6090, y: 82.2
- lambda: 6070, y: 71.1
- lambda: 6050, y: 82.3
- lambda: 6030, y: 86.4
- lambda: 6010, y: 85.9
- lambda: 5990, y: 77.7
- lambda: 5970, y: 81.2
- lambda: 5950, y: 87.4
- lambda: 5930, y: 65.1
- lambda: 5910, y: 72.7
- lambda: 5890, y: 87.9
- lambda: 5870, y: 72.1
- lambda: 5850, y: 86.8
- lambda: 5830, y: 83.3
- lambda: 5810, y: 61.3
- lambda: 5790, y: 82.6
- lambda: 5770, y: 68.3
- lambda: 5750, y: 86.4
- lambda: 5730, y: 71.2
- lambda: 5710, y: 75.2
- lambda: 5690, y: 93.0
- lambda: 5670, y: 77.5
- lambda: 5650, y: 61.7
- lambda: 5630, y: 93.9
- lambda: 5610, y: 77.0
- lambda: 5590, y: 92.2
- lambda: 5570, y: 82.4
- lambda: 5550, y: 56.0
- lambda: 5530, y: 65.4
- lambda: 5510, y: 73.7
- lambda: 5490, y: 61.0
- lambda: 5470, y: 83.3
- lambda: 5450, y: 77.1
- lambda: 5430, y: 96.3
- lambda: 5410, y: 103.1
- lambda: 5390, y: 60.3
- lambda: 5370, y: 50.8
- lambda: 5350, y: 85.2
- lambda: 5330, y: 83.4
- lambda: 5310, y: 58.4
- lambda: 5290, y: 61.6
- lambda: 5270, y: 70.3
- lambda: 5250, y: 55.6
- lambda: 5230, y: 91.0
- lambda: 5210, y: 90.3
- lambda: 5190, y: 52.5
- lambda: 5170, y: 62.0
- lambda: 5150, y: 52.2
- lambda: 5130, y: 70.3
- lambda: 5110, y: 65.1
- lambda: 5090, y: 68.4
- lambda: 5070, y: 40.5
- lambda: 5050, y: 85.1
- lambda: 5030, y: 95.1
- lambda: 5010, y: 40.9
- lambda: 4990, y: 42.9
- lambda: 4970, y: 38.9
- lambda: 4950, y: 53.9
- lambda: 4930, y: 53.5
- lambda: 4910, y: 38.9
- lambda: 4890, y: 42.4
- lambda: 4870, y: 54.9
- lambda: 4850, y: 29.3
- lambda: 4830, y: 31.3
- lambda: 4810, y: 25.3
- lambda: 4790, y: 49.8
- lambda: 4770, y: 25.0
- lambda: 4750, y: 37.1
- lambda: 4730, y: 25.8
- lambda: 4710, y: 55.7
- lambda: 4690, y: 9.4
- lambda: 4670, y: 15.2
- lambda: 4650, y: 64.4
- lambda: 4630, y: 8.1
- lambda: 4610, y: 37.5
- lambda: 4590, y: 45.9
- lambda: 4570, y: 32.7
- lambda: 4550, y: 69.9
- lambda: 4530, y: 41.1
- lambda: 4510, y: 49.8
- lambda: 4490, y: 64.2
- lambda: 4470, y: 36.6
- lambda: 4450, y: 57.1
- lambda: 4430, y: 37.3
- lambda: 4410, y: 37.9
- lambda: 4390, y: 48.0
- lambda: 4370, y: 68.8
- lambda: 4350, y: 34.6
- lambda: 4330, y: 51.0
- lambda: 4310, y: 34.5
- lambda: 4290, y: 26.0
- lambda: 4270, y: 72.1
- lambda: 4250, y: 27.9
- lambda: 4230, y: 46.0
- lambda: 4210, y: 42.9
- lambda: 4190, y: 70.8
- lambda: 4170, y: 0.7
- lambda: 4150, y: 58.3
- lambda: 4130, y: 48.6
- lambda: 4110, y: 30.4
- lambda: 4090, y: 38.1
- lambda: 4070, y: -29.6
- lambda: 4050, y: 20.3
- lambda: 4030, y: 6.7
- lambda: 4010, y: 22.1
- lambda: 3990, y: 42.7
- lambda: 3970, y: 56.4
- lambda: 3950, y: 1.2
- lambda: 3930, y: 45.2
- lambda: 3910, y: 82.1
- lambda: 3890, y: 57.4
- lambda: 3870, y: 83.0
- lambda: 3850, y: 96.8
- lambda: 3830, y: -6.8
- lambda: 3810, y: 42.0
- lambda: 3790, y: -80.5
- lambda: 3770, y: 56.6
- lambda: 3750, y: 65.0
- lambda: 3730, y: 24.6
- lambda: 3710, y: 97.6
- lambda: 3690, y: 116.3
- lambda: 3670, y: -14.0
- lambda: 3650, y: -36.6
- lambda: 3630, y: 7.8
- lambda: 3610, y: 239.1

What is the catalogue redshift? 0.35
